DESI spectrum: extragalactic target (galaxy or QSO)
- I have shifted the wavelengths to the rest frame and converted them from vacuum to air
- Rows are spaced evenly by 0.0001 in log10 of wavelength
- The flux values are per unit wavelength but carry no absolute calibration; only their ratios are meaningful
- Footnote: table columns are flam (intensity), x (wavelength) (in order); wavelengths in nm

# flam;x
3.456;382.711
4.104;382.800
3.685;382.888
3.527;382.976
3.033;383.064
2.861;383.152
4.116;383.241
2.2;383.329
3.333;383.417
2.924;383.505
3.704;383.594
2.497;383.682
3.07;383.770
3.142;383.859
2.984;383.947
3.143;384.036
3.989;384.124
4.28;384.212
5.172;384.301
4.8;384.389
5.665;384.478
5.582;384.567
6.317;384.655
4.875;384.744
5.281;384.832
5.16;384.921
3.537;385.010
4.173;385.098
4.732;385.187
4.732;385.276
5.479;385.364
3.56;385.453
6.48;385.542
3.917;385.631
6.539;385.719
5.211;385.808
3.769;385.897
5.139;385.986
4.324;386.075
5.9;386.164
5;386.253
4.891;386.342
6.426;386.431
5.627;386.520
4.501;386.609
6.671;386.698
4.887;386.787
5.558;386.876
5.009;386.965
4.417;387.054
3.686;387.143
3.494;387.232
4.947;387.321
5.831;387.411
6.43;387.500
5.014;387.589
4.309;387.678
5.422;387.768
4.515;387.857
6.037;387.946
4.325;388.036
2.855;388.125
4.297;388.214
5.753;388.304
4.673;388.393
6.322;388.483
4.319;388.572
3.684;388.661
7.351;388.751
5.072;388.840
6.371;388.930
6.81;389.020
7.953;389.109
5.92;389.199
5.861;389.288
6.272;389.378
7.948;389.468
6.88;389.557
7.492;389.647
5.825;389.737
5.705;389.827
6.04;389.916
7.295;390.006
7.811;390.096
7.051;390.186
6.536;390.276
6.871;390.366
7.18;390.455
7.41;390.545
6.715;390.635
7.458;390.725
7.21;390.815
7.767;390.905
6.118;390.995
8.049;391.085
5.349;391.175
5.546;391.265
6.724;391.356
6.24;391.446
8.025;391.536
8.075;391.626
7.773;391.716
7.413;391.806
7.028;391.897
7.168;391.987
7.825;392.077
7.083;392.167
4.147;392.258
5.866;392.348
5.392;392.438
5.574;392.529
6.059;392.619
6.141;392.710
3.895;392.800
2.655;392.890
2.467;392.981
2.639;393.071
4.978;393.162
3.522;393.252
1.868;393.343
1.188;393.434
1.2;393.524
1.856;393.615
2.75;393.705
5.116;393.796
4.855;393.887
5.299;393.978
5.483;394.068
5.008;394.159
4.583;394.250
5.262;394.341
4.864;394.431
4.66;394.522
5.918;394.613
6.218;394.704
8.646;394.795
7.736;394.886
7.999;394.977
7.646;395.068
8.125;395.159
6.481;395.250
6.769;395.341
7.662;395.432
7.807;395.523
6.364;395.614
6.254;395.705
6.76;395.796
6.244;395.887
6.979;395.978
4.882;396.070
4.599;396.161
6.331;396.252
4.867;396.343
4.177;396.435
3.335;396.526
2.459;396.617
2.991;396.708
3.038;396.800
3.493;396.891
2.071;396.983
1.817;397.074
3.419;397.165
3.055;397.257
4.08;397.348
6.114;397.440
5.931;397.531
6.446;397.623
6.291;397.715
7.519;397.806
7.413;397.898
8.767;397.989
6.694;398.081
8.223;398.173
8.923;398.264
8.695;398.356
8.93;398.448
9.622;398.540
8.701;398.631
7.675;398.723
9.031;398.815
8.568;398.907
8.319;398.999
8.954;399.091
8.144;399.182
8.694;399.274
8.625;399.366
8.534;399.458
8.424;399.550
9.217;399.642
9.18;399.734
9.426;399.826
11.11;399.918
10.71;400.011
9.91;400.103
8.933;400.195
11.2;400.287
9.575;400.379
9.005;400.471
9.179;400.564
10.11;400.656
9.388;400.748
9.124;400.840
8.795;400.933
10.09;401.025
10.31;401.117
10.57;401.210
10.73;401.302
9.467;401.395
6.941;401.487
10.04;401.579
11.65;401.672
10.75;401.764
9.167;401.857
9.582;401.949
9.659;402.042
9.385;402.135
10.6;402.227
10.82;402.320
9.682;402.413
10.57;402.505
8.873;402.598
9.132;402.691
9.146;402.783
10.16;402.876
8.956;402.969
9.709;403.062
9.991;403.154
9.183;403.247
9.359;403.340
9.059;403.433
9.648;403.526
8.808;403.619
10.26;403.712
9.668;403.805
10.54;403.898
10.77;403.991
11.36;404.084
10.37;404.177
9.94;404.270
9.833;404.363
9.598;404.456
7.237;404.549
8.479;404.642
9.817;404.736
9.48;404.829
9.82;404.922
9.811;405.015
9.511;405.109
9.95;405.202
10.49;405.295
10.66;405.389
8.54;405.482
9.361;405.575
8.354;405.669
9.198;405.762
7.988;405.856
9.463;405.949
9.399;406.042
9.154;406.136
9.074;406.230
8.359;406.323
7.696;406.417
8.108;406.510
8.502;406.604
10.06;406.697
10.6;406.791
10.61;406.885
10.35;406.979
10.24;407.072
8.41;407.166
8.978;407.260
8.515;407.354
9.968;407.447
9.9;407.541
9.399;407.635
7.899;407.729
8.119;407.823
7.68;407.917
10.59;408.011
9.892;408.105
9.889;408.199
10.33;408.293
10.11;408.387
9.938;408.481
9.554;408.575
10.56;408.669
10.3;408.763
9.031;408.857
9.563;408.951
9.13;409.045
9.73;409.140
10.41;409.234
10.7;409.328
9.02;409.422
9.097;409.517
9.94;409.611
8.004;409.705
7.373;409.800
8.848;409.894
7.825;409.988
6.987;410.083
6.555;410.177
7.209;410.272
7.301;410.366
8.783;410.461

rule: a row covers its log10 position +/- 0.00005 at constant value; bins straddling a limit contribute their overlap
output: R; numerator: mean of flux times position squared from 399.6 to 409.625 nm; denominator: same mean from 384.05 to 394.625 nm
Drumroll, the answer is 1.91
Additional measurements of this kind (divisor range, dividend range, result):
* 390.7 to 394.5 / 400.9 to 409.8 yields 1.92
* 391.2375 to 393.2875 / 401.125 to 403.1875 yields 1.79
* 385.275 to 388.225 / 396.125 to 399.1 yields 1.28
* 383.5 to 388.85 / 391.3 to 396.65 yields 1.20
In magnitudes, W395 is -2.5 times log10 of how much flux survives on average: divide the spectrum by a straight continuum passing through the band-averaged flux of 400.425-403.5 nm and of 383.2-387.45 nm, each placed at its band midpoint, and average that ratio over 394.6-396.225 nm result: 0.12 mag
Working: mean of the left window 4.6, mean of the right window 9.67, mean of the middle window 6.85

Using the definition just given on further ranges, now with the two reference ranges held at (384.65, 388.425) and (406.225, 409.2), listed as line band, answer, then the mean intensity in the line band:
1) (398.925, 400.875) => -0.20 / 9.32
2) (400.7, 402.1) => -0.20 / 9.75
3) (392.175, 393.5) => 0.47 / 4.07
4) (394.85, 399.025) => 0.14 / 6.28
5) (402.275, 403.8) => -0.14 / 9.59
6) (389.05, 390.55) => -0.20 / 6.81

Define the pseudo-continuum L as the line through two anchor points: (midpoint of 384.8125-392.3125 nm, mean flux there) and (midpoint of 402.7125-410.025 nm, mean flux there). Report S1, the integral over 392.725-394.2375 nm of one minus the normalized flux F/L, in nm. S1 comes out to 0.74 nm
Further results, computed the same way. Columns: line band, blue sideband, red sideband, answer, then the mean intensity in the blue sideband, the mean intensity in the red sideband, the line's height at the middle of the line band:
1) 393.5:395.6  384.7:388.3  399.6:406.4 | 0.43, 4.93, 9.63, 7.22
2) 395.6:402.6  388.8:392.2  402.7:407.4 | 0.51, 6.89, 9.45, 8.4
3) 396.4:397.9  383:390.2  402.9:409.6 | 0.65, 5.03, 9.5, 7.43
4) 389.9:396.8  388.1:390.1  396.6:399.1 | 0.47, 6.02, 6.34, 6.17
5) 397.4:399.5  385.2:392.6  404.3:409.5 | -0.07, 5.9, 9.41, 7.76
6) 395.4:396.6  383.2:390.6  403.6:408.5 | 0.24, 5.19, 9.45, 7.22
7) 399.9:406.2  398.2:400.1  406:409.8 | -0.35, 8.99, 9.39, 9.17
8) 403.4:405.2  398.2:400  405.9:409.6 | -0.09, 8.91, 9.45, 9.23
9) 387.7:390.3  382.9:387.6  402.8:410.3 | -0.25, 4.55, 9.34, 5.39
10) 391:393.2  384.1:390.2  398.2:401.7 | 0.30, 5.38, 9.31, 6.9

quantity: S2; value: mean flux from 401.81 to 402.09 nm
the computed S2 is 9.44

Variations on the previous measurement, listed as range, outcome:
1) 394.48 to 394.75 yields 5.61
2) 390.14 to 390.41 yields 6.81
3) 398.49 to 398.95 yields 8.72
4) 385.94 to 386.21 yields 5.11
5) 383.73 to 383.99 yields 3.06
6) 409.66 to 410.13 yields 7.8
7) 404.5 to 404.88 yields 8.77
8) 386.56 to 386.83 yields 5.36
